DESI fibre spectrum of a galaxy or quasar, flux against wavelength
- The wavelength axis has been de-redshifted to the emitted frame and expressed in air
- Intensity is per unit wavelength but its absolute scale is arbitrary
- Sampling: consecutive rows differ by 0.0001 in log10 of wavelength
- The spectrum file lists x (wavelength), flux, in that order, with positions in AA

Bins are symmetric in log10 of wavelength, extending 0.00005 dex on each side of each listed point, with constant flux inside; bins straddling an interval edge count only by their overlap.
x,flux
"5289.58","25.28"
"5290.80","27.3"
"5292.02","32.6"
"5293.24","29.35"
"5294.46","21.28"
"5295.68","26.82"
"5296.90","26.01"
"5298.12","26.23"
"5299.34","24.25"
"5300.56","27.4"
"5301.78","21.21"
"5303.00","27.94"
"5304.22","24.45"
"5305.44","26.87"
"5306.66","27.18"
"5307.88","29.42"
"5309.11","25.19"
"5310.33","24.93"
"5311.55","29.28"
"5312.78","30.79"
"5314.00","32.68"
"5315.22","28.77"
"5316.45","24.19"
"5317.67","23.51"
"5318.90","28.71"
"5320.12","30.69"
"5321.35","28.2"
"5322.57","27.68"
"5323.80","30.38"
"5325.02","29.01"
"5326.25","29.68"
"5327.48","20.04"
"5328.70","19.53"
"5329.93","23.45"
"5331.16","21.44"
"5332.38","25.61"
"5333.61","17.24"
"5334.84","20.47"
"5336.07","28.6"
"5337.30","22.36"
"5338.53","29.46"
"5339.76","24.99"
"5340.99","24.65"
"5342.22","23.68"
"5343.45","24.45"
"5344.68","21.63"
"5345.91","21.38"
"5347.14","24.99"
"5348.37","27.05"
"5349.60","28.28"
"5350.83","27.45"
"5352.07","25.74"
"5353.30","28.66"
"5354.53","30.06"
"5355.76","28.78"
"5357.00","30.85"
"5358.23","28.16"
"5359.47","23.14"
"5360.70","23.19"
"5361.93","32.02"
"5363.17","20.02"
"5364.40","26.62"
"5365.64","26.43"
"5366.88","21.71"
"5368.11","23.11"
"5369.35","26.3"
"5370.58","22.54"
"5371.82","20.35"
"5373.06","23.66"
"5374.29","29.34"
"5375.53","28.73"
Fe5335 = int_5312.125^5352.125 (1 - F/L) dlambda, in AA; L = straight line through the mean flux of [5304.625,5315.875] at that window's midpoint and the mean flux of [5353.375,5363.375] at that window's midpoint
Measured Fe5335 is 3.2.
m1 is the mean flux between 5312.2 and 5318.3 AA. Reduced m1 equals 28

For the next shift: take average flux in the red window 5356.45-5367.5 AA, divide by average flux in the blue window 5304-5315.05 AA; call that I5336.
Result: 0.9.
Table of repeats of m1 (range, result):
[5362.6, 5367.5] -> 23.7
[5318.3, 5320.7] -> 29.8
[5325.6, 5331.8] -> 22.9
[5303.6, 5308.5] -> 27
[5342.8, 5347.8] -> 23.2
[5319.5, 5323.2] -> 28.9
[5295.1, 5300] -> 25.8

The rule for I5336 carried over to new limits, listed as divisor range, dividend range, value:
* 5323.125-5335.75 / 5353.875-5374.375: 1.07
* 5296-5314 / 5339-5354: 0.95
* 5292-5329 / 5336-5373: 0.95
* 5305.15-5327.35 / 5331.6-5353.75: 0.88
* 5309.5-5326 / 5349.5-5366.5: 0.95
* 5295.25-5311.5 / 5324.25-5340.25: 0.92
